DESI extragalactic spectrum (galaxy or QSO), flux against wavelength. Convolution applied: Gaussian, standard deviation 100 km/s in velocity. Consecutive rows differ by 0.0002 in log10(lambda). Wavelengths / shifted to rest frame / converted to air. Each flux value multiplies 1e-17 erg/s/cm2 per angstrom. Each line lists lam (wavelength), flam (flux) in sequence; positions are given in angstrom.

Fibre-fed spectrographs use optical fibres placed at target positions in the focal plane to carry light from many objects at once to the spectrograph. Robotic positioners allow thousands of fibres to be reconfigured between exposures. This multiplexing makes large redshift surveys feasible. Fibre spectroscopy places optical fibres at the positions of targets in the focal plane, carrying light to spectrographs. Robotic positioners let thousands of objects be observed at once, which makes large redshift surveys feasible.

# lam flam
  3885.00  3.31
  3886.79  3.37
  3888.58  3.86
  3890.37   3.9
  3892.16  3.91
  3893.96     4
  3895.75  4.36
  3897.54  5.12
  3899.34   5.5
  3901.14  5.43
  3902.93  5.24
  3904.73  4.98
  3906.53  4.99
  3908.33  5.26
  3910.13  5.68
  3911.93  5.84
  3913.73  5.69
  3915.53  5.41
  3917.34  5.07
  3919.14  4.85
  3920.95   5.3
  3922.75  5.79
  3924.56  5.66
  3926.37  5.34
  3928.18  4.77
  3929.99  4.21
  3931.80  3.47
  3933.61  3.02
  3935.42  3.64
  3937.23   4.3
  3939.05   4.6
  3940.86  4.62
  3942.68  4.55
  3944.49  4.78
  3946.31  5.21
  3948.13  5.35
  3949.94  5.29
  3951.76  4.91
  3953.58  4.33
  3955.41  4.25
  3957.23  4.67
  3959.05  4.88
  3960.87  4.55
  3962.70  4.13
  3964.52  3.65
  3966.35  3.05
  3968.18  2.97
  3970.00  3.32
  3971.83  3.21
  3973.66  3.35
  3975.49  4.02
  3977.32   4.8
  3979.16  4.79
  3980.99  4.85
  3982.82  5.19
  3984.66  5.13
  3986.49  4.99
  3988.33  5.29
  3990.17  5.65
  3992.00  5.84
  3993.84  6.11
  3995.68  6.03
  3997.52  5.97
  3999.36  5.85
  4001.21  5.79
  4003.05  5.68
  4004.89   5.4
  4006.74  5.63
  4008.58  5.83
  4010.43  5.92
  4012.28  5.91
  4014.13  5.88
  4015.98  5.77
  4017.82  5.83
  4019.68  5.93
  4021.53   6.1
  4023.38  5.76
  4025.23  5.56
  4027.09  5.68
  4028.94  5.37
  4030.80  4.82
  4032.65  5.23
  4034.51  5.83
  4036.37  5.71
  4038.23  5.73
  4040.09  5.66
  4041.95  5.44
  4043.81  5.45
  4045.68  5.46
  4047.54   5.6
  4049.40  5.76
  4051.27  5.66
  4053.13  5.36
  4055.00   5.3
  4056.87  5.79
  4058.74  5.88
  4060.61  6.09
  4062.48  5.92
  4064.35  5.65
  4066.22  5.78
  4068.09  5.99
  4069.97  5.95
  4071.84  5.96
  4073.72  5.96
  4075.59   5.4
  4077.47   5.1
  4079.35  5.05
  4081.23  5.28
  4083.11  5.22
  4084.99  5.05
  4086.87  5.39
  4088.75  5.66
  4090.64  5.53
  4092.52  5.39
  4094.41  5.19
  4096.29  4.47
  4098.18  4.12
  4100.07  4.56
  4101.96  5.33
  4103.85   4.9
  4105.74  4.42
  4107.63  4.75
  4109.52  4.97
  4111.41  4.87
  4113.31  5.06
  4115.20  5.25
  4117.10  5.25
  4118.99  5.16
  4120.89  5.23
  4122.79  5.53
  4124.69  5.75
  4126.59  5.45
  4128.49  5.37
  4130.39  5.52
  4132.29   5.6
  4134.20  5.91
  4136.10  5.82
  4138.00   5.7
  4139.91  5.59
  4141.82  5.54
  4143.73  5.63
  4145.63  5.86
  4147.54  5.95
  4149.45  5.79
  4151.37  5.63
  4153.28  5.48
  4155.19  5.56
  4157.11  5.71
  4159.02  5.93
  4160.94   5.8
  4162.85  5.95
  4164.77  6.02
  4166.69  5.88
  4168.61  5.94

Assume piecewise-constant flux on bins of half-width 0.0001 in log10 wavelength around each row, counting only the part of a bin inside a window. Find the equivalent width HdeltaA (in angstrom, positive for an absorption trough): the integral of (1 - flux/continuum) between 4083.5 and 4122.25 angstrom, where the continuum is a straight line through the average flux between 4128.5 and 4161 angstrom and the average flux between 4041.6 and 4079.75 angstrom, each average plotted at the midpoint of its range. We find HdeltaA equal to 4.4 angstrom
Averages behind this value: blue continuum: 5.66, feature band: 5.04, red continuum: 5.69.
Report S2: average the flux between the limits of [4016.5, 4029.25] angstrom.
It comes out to 5.77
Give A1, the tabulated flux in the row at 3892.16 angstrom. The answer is 3.91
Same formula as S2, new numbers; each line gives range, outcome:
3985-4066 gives 5.67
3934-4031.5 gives 4.99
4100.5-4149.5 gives 5.38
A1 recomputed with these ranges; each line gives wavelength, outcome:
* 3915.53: 5.41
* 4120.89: 5.23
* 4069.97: 5.95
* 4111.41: 4.87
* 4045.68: 5.46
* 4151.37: 5.63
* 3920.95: 5.3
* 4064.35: 5.65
